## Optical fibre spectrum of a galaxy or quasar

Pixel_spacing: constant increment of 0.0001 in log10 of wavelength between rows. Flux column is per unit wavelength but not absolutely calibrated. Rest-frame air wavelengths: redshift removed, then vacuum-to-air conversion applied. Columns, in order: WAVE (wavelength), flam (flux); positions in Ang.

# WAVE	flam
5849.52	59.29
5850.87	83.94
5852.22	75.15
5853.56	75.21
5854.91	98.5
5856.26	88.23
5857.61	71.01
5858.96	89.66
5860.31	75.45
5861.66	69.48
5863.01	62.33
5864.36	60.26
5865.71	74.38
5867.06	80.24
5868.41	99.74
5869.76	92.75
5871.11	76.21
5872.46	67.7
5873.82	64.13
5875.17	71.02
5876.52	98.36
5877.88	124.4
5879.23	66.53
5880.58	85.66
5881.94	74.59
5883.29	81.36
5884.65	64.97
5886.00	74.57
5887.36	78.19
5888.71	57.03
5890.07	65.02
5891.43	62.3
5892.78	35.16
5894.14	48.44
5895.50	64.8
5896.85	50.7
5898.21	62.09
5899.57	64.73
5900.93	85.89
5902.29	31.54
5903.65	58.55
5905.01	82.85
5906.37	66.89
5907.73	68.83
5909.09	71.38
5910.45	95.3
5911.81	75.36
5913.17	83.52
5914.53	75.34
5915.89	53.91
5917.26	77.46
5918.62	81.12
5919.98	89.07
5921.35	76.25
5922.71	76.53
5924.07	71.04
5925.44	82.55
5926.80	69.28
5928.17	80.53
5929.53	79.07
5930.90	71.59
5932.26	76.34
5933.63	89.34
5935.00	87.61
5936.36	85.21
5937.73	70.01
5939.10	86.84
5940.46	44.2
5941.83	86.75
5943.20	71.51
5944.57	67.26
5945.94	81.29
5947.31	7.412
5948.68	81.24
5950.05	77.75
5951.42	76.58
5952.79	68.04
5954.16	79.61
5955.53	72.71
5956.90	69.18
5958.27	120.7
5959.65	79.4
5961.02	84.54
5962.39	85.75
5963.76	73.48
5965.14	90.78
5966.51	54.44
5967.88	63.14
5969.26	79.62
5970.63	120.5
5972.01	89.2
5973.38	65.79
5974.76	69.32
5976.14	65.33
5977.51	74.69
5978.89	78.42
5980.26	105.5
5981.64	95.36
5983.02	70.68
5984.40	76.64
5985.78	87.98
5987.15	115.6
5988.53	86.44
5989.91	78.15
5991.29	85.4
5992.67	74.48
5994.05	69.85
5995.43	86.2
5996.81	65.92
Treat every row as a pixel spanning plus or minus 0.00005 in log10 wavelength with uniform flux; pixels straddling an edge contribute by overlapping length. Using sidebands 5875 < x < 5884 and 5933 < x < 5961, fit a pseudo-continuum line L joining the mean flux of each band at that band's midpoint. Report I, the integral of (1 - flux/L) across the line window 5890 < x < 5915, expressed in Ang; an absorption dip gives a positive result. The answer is 5.1 Ang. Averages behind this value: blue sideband 86.7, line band 65.7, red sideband 75.3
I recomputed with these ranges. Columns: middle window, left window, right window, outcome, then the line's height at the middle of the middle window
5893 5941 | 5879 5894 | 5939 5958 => -2.53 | 68.5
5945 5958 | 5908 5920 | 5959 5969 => 1.11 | 76.4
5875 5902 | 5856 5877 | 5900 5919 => 1.57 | 74.4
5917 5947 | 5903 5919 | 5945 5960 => -1.01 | 73.9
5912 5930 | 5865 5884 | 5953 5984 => 1.16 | 81.8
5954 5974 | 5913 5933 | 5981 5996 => -0.22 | 81.2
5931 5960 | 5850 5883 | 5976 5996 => 2.64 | 82.6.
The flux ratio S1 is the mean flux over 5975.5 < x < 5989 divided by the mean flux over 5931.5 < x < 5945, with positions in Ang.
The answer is 1.12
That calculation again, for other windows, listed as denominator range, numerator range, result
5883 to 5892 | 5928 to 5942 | 1.13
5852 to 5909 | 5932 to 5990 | 1.09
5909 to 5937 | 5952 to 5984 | 1.03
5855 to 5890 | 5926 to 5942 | 0.99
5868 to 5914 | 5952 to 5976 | 1.11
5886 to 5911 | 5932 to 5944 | 1.21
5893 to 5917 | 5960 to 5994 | 1.23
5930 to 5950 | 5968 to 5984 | 1.14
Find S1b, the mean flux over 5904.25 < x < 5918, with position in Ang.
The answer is 75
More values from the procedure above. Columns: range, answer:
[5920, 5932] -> 76.6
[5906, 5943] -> 76.7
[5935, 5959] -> 73.7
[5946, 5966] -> 76.2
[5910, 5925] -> 77.5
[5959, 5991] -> 82.3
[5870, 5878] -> 81.3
